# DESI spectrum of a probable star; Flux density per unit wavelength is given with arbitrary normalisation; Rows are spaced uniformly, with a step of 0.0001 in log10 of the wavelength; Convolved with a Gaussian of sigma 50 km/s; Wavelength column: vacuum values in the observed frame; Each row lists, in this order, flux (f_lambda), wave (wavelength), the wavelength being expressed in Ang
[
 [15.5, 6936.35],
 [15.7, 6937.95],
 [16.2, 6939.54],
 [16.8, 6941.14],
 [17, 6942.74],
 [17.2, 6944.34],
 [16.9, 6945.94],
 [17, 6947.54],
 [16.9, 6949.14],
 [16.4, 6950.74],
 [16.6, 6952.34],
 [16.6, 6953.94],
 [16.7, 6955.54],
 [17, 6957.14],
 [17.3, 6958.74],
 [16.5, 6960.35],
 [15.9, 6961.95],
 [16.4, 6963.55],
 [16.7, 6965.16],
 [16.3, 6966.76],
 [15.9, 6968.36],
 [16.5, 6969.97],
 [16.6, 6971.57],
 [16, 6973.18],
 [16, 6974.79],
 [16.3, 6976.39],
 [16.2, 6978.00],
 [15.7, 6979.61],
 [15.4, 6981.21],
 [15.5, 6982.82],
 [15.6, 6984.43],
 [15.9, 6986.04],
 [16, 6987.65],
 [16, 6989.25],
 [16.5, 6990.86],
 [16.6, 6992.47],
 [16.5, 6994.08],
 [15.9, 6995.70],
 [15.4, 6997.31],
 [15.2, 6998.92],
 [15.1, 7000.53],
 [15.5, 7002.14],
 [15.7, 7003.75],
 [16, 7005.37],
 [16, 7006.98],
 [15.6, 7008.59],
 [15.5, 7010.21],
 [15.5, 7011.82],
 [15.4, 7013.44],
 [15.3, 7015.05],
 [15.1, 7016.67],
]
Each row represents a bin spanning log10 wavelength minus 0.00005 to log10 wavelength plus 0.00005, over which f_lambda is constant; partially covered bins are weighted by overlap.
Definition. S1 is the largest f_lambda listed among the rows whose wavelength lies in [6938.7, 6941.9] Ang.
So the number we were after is 16.8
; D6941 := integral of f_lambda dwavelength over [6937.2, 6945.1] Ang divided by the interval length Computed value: 16.6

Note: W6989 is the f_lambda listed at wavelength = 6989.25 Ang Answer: 16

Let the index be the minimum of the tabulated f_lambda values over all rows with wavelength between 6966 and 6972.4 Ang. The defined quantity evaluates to 15.9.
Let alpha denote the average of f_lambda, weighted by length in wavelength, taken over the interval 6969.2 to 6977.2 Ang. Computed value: 16.3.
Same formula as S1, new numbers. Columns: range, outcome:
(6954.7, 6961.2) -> 17.3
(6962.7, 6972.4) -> 16.7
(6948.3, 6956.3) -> 16.9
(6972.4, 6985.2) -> 16.3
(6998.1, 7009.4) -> 16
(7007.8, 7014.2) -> 15.6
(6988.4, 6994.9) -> 16.6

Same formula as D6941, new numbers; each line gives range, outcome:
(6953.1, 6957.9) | 16.8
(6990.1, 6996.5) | 16.4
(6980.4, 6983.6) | 15.5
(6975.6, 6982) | 15.9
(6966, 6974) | 16.3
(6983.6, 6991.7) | 16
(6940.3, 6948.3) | 17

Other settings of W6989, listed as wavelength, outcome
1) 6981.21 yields 15.4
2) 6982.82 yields 15.5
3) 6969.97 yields 16.5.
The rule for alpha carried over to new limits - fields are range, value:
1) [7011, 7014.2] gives 15.4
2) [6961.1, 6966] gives 16.3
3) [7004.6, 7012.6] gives 15.7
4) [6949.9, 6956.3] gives 16.6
